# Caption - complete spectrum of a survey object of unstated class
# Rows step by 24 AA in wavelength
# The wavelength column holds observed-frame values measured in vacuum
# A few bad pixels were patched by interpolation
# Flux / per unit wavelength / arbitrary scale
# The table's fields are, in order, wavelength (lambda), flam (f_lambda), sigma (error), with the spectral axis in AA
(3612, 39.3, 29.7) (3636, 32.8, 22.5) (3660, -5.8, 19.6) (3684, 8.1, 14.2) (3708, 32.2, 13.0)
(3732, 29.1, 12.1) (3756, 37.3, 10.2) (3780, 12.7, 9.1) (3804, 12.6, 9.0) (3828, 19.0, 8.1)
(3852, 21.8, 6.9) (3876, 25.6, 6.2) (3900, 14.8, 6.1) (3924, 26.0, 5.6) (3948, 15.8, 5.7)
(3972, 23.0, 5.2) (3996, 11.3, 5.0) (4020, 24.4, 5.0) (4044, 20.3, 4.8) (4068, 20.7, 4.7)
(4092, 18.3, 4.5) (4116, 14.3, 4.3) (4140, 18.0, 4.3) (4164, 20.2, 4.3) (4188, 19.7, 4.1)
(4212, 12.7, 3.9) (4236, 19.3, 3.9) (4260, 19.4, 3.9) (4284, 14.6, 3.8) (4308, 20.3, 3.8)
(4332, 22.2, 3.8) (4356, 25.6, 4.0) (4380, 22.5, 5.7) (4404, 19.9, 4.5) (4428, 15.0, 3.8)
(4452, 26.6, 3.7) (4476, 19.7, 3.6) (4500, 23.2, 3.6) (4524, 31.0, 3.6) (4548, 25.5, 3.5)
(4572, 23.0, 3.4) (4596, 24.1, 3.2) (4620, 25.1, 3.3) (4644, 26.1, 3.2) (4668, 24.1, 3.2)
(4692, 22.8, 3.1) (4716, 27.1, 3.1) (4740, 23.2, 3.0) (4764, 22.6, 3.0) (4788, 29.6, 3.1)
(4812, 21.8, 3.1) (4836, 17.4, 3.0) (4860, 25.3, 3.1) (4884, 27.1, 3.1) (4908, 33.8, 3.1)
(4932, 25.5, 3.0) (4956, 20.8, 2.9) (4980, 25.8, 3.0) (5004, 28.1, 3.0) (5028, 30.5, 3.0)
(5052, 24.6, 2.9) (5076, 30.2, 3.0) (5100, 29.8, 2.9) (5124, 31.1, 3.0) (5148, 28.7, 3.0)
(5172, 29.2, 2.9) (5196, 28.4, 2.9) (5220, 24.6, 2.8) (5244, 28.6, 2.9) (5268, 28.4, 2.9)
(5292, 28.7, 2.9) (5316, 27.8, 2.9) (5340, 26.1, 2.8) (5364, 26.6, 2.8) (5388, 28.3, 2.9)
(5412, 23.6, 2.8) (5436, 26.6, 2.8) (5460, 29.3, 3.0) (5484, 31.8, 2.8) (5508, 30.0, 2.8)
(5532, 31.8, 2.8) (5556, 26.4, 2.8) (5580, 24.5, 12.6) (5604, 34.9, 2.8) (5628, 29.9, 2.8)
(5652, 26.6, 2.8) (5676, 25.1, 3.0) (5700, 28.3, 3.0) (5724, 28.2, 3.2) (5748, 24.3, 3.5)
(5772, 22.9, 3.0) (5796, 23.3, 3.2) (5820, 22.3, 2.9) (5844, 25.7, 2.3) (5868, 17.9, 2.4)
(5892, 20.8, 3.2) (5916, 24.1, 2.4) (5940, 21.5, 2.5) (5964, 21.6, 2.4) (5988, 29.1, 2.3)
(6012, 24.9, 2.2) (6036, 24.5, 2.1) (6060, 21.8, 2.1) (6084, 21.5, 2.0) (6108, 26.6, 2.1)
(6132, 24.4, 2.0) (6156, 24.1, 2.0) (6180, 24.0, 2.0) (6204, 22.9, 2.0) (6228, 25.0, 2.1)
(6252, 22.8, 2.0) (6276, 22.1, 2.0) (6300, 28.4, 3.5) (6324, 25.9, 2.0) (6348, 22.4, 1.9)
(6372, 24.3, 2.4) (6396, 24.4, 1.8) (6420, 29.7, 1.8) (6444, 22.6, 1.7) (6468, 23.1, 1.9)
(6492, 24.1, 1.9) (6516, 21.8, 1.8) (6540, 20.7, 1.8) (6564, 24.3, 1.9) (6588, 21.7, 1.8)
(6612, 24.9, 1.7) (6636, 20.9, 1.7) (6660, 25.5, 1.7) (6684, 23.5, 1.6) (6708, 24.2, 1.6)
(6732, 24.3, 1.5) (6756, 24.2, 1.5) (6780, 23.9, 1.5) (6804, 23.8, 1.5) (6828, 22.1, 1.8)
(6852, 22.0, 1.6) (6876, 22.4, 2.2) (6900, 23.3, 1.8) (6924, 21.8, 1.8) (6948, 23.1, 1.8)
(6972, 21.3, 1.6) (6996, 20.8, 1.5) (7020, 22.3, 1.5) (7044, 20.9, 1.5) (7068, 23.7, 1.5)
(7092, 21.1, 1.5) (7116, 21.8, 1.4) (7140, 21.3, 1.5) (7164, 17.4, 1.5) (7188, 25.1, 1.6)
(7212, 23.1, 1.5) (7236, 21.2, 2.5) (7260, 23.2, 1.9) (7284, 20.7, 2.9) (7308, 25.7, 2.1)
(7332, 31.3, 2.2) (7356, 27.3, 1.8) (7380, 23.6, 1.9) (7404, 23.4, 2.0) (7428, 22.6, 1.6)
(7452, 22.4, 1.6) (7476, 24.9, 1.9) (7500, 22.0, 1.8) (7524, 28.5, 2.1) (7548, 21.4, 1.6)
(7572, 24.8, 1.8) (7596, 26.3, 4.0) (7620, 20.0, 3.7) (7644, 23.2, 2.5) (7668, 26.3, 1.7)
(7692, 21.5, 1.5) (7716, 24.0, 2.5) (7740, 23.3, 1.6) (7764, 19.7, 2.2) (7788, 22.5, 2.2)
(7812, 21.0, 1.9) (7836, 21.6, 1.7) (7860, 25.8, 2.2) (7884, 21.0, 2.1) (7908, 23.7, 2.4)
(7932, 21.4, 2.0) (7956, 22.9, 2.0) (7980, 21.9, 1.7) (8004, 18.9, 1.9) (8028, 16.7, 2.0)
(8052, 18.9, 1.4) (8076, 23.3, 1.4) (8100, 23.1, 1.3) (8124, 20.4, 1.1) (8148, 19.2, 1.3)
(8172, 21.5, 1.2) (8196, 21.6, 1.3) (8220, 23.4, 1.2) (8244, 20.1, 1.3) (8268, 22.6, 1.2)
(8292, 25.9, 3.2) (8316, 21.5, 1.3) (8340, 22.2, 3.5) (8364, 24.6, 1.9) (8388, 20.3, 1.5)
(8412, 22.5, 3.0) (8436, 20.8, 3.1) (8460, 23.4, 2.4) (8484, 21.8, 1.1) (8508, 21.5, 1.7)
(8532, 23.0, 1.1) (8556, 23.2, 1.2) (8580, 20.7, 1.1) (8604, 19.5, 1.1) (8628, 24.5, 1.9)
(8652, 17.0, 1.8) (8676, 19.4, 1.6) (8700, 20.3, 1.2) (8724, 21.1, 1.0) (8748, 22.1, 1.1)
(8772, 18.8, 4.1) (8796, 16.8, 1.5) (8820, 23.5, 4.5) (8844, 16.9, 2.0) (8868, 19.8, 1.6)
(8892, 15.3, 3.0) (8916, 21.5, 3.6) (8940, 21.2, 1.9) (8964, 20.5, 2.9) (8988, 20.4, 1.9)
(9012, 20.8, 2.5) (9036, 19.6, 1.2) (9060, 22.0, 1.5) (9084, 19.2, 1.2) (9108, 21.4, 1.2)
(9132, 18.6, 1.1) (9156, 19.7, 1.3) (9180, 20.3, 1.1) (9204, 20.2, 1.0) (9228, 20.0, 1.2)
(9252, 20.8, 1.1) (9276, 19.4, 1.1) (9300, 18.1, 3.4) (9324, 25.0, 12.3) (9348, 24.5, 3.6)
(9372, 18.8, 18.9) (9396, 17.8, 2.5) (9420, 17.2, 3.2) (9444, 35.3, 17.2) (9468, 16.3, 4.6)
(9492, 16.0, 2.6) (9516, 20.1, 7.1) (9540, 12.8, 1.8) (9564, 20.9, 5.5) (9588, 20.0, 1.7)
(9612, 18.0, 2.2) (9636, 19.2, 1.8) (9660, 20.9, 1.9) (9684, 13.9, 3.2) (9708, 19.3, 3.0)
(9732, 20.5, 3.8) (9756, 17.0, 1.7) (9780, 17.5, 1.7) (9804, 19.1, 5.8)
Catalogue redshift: 0.12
